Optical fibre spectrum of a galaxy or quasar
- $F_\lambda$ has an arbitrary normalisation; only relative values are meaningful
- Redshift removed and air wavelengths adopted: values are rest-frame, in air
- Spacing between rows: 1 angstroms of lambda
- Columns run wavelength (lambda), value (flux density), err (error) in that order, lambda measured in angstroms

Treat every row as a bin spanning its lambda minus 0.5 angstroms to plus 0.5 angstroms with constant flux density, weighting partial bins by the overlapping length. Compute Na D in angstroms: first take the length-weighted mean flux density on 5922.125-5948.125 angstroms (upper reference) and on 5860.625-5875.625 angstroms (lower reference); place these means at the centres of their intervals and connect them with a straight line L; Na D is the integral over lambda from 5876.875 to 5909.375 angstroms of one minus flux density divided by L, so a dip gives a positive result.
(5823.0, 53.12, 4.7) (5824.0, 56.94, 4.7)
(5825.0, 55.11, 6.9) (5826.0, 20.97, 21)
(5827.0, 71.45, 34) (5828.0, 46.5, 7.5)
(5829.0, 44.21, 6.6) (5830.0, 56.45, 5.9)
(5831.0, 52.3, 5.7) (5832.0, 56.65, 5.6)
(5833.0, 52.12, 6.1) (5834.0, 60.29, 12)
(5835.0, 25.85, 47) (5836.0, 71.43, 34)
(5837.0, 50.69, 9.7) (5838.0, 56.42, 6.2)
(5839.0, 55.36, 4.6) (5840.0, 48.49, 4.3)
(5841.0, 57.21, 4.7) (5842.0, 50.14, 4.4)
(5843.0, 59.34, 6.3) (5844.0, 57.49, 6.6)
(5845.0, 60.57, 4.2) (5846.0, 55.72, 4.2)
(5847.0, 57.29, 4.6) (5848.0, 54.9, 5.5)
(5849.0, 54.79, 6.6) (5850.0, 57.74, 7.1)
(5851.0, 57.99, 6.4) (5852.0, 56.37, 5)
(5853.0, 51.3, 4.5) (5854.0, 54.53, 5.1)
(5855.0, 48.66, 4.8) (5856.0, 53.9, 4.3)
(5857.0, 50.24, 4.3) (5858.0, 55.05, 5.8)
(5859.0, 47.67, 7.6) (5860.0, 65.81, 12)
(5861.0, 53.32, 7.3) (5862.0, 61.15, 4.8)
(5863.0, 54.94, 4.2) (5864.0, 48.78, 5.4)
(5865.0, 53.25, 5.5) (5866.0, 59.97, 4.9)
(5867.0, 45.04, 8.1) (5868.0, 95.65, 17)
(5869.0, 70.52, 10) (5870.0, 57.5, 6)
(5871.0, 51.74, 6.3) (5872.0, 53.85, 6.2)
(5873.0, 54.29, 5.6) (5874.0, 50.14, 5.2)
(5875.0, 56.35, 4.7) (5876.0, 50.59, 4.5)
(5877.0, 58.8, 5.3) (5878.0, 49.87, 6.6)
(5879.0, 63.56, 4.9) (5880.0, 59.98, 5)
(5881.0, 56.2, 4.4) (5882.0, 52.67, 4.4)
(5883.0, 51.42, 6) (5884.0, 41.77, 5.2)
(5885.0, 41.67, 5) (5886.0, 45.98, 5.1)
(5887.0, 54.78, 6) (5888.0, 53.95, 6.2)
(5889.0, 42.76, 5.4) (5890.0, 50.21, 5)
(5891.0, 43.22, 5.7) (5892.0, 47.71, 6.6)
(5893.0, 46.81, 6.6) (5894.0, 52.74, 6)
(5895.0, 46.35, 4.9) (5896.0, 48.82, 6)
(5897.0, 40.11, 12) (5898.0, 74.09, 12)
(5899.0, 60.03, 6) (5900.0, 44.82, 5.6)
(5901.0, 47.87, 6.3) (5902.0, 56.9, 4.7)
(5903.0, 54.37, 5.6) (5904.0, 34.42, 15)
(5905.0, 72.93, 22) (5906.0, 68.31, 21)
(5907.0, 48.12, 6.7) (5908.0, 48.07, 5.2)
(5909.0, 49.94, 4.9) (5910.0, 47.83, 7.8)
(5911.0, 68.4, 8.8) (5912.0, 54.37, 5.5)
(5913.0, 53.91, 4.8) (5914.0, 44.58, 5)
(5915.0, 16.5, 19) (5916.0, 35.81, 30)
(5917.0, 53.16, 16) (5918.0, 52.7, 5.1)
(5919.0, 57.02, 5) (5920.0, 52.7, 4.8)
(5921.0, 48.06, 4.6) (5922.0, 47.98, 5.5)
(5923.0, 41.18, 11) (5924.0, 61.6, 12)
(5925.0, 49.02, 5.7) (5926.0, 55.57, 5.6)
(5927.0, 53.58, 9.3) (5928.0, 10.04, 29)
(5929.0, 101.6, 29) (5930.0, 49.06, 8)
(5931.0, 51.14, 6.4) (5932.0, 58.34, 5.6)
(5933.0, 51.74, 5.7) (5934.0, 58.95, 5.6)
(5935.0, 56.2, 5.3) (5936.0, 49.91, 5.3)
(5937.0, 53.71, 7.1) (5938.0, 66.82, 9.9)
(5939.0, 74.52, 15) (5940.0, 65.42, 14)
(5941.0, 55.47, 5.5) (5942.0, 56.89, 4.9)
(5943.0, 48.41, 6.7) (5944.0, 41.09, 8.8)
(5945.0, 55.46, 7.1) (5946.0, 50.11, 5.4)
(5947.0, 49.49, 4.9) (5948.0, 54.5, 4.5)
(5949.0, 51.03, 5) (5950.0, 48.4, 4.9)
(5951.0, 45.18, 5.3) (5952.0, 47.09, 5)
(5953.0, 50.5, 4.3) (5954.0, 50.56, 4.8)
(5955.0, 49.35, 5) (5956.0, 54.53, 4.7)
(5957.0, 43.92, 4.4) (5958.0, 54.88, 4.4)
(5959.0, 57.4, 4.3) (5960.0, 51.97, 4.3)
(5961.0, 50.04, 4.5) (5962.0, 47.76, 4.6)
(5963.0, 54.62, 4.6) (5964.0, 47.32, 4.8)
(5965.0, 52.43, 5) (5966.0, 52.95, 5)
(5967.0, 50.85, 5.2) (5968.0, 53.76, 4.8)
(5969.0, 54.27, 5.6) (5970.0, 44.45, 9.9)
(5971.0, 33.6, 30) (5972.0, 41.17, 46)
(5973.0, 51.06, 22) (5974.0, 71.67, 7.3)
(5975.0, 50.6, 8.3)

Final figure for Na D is 2.8 angstroms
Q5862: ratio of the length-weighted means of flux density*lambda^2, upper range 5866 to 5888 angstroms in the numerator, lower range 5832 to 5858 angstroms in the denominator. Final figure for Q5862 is 1.03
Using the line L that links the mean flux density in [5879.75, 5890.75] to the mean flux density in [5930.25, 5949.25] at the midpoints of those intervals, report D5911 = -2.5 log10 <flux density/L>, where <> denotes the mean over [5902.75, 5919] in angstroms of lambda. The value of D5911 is 0.04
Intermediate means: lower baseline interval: 49.7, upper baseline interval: 55.2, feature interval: 50.4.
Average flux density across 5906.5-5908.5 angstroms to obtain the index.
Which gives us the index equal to 48.1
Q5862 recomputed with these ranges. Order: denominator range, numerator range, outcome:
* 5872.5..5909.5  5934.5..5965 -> 1.04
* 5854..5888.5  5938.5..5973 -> 0.96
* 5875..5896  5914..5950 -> 1.05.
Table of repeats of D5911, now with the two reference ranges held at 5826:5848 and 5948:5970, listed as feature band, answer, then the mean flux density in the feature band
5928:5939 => -0.133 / 58.2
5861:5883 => -0.083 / 57.1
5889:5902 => 0.046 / 50.2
